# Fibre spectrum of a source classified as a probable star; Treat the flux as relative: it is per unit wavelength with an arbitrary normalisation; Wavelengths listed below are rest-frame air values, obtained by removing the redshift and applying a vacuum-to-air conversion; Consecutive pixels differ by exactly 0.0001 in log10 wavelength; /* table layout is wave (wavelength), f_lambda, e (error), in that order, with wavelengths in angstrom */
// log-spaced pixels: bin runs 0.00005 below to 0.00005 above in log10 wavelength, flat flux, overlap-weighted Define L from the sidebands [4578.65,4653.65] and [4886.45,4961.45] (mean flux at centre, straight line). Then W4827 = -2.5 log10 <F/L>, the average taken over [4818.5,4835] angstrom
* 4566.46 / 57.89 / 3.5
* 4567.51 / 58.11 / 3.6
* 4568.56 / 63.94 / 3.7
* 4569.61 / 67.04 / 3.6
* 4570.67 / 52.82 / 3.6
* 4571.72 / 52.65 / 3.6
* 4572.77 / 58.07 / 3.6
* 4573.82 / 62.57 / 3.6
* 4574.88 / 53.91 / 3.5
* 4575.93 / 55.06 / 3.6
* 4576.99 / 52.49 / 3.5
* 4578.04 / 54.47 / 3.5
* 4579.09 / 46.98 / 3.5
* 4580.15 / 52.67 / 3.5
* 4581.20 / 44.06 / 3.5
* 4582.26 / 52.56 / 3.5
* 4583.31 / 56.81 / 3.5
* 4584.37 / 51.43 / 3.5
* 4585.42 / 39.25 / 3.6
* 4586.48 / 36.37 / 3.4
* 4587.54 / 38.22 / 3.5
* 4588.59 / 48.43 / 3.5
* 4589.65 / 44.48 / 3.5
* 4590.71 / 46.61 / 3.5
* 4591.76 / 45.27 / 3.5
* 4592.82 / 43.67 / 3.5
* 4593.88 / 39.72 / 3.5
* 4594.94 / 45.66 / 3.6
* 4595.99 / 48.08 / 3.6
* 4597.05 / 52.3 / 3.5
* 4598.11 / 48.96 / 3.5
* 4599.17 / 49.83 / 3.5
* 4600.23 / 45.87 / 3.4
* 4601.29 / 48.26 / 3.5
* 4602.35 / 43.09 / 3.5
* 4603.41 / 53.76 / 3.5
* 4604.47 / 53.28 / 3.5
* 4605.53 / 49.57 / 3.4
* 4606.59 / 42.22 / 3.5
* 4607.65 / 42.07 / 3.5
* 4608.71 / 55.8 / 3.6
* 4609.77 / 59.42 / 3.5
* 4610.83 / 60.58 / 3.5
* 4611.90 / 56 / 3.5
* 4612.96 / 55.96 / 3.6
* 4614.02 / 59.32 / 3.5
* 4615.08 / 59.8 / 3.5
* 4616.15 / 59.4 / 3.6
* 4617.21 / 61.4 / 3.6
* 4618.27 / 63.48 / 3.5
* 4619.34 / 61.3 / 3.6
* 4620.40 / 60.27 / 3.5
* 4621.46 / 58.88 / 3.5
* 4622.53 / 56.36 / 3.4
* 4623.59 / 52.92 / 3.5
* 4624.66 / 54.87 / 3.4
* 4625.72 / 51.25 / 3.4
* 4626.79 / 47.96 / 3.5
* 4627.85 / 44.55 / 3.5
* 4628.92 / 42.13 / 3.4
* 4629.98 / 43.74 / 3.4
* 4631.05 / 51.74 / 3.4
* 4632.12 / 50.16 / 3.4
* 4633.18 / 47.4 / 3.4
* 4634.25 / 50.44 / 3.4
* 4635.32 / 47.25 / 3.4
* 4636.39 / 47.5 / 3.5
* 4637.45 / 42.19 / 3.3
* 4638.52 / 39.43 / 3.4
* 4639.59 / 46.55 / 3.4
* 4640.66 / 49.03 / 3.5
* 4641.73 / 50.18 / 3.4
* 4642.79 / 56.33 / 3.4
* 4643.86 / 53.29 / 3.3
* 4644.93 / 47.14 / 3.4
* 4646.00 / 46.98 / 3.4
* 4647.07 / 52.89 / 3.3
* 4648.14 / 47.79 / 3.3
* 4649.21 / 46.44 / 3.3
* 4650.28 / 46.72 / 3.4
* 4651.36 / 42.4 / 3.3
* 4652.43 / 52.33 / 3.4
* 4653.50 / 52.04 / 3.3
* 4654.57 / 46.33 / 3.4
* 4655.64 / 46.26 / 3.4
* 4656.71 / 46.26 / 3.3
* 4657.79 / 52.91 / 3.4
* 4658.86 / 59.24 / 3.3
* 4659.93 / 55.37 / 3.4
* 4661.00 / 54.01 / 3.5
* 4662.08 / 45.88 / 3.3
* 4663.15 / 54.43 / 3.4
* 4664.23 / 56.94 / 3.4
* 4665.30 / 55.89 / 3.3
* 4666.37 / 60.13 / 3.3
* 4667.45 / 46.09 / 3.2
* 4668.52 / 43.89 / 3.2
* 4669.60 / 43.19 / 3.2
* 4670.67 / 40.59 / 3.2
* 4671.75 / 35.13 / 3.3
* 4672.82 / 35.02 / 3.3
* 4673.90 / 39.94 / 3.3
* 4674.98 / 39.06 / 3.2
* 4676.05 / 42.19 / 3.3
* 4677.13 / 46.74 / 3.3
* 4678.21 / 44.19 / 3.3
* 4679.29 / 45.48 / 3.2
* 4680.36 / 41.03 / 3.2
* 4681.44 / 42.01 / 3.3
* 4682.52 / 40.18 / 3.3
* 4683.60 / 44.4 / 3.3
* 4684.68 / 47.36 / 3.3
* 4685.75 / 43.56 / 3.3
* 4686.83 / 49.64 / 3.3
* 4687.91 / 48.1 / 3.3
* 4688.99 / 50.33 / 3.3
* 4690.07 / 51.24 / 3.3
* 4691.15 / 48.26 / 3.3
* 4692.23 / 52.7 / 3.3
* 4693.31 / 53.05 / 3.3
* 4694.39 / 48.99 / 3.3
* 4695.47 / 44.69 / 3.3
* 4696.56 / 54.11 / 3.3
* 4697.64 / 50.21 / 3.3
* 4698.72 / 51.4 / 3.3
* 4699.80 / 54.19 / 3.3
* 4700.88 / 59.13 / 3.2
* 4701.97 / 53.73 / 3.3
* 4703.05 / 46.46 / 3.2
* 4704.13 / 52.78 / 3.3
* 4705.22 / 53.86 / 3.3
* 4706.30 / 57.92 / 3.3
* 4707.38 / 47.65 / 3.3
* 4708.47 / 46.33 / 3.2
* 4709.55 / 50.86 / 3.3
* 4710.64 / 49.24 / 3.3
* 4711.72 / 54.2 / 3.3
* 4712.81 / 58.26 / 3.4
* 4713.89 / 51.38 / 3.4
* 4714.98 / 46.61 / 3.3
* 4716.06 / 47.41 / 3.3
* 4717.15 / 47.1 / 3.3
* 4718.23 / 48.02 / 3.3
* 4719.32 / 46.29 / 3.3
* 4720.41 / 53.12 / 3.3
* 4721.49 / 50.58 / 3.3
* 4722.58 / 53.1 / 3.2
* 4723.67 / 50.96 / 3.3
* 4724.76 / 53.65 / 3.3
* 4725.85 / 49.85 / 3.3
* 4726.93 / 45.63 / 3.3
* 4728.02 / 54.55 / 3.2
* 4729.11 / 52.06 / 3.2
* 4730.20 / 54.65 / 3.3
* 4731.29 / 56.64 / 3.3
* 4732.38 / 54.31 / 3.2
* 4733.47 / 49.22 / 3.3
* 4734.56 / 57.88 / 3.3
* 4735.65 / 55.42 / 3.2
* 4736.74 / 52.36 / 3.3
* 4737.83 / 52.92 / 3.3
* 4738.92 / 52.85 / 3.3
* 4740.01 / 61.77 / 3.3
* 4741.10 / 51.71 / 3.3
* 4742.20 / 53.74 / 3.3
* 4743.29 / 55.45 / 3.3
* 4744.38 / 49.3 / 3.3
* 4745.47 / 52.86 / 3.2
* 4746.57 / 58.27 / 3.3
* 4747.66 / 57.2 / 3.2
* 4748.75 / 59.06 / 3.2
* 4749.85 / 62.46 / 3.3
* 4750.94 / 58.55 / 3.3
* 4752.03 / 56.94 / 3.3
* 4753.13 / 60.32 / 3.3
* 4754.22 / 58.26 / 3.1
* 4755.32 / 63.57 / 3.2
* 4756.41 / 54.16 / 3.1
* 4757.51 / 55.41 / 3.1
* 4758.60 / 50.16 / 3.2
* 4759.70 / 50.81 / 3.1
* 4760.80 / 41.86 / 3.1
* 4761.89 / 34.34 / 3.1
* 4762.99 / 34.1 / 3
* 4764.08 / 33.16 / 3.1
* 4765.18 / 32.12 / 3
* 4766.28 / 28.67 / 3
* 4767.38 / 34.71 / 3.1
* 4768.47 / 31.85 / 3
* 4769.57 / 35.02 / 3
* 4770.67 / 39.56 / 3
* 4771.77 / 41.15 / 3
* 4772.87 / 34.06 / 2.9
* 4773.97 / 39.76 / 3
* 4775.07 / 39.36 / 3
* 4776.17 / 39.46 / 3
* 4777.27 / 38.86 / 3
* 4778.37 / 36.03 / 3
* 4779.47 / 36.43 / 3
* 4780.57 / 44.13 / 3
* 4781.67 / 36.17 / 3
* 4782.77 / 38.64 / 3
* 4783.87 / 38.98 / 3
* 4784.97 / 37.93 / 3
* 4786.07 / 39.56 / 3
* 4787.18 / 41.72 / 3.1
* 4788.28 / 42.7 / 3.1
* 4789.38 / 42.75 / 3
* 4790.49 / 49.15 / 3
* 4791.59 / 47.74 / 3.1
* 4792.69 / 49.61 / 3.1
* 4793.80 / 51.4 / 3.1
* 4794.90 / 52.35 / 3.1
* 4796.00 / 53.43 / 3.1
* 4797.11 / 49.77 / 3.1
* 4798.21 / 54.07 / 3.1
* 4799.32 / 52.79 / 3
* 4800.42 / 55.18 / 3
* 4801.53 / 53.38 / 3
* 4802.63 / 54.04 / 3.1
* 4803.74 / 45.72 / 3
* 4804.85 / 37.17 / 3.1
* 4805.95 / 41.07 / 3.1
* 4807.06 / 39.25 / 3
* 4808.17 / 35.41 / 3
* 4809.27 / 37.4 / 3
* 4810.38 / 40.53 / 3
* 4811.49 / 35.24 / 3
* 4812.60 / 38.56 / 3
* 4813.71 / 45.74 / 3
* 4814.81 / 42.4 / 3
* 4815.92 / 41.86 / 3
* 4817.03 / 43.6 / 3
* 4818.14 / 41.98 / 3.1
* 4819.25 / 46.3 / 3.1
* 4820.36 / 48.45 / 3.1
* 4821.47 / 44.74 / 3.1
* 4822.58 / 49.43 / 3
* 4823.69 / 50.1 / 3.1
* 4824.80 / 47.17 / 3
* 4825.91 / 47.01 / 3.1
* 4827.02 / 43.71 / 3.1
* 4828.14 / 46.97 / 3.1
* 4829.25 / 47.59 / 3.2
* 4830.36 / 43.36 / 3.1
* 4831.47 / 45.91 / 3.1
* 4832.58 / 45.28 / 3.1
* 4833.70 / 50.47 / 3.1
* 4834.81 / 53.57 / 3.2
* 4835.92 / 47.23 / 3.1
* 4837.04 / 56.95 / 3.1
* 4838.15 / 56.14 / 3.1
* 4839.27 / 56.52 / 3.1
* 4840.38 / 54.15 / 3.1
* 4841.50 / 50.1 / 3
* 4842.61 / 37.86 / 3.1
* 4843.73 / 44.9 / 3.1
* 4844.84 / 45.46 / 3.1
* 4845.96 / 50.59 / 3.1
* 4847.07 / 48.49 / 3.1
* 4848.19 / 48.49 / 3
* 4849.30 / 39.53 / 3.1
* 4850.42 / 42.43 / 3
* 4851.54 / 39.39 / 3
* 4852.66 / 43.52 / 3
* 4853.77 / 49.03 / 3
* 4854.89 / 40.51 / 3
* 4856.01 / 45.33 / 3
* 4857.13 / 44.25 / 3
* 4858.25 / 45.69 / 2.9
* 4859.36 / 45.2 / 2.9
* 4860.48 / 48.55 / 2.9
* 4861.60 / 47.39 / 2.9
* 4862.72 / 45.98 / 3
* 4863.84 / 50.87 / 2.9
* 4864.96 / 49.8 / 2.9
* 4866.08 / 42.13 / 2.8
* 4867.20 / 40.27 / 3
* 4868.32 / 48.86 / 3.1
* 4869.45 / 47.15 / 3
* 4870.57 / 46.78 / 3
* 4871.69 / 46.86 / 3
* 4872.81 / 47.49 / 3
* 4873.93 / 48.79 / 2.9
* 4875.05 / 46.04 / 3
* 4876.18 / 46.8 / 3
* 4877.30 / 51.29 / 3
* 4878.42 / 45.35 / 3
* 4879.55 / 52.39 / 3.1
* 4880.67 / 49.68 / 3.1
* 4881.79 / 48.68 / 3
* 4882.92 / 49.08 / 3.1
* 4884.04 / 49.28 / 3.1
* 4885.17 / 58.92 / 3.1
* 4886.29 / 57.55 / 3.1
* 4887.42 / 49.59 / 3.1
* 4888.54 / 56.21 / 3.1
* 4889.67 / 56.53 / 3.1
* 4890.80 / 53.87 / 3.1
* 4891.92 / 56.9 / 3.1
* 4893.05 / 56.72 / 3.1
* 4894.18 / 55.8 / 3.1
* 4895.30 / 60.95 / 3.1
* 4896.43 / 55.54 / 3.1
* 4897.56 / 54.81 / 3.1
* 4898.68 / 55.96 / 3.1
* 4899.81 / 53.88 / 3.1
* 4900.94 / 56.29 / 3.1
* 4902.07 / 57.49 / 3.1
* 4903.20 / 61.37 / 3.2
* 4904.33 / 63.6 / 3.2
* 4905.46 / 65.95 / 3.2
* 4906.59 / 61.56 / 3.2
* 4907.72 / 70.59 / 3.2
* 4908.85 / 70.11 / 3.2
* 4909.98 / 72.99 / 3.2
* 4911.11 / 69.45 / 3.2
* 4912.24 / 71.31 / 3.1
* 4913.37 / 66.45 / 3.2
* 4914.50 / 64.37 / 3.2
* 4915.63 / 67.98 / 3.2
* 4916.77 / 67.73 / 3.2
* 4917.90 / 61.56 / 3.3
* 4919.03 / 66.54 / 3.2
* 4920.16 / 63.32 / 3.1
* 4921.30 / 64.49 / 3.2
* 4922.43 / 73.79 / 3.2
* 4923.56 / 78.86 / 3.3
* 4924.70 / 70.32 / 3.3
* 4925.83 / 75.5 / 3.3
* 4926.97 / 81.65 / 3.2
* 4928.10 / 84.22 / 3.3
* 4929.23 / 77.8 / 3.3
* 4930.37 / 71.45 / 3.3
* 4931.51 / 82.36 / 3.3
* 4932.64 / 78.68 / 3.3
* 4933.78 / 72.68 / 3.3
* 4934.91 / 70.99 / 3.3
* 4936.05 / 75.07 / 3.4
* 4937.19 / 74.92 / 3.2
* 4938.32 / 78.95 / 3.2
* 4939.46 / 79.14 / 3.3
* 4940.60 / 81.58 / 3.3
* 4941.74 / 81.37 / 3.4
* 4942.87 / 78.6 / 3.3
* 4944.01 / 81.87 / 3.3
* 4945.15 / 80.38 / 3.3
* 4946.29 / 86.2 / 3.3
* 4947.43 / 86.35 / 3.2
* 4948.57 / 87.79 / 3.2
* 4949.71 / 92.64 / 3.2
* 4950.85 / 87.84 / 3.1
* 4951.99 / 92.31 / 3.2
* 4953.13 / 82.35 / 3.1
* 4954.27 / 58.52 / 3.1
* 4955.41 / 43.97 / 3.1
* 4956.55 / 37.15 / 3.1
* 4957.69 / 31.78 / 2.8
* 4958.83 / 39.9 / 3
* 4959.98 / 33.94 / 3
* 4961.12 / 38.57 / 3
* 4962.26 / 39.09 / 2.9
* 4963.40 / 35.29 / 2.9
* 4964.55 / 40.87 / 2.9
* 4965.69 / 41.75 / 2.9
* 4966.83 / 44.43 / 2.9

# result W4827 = 0.294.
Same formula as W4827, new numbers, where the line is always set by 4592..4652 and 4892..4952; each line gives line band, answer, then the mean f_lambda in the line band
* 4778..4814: 0.382 mag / 44.1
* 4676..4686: 0.241 mag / 43.8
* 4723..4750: 0.087 mag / 54.1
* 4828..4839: 0.298 mag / 49.6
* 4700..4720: 0.114 mag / 51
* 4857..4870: 0.404 mag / 46.4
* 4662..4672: 0.105 mag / 48.7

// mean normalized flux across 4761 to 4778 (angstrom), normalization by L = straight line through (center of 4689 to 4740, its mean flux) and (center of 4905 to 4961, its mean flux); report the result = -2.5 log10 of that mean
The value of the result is 0.50 mag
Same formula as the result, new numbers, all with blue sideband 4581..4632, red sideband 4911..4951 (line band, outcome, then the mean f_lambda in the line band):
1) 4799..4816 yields 0.46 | 43.4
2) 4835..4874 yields 0.43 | 47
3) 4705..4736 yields 0.16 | 51.6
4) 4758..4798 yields 0.49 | 40.9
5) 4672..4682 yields 0.33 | 41.5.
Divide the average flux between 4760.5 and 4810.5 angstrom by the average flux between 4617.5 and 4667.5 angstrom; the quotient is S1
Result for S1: 0.82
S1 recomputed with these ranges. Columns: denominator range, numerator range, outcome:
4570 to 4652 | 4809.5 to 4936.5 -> 1.08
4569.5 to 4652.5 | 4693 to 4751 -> 1.04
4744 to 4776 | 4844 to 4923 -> 1.17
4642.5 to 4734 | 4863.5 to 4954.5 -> 1.31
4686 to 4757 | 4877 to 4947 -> 1.25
